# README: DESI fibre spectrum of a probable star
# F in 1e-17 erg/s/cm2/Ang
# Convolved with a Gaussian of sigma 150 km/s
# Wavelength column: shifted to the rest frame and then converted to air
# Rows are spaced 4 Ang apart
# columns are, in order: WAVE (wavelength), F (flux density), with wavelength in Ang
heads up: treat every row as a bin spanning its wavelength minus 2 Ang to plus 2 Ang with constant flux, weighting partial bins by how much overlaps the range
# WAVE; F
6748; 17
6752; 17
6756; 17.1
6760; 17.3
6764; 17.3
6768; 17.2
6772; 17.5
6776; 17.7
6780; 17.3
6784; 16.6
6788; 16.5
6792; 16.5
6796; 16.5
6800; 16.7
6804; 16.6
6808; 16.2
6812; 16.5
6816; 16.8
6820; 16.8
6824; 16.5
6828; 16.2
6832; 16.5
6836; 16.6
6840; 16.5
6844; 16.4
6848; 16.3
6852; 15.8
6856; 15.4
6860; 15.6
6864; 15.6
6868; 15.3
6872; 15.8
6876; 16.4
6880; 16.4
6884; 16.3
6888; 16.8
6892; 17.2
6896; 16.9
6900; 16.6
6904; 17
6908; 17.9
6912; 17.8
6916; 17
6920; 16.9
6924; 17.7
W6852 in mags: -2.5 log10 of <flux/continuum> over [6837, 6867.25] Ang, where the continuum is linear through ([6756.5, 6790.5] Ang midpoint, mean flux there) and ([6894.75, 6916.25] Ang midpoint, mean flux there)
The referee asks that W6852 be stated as 0.08 mag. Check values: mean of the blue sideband 17.2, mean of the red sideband 17.2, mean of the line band 15.9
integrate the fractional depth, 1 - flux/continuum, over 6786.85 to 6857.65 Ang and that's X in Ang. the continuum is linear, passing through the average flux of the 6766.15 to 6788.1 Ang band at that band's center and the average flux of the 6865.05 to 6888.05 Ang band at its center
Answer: 1.2 Ang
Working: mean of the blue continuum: 17.2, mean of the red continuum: 16.1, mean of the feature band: 16.4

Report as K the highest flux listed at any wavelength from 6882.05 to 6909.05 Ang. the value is 17.9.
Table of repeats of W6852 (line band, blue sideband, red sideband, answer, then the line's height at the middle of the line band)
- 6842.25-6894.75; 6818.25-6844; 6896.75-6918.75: 0.05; 16.9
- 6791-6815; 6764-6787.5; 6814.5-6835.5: 0.02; 16.9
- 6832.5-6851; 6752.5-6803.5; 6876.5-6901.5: 0.03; 16.8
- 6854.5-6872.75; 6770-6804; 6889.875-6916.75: 0.10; 17.1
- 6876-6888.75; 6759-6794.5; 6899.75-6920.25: 0.05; 17.2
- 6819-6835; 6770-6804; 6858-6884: 0.00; 16.4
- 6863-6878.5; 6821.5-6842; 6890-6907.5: 0.07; 16.8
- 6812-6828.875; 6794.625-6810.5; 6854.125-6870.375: -0.03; 16.2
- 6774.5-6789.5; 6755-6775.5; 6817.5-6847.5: 0.01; 17.1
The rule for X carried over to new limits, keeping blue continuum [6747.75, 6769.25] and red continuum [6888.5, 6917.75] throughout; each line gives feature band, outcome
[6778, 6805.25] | 0.78 Ang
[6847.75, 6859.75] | 1.01 Ang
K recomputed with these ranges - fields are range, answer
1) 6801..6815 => 16.6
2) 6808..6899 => 17.2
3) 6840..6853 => 16.5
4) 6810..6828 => 16.8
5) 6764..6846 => 17.7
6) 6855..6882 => 16.4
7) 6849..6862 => 15.8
